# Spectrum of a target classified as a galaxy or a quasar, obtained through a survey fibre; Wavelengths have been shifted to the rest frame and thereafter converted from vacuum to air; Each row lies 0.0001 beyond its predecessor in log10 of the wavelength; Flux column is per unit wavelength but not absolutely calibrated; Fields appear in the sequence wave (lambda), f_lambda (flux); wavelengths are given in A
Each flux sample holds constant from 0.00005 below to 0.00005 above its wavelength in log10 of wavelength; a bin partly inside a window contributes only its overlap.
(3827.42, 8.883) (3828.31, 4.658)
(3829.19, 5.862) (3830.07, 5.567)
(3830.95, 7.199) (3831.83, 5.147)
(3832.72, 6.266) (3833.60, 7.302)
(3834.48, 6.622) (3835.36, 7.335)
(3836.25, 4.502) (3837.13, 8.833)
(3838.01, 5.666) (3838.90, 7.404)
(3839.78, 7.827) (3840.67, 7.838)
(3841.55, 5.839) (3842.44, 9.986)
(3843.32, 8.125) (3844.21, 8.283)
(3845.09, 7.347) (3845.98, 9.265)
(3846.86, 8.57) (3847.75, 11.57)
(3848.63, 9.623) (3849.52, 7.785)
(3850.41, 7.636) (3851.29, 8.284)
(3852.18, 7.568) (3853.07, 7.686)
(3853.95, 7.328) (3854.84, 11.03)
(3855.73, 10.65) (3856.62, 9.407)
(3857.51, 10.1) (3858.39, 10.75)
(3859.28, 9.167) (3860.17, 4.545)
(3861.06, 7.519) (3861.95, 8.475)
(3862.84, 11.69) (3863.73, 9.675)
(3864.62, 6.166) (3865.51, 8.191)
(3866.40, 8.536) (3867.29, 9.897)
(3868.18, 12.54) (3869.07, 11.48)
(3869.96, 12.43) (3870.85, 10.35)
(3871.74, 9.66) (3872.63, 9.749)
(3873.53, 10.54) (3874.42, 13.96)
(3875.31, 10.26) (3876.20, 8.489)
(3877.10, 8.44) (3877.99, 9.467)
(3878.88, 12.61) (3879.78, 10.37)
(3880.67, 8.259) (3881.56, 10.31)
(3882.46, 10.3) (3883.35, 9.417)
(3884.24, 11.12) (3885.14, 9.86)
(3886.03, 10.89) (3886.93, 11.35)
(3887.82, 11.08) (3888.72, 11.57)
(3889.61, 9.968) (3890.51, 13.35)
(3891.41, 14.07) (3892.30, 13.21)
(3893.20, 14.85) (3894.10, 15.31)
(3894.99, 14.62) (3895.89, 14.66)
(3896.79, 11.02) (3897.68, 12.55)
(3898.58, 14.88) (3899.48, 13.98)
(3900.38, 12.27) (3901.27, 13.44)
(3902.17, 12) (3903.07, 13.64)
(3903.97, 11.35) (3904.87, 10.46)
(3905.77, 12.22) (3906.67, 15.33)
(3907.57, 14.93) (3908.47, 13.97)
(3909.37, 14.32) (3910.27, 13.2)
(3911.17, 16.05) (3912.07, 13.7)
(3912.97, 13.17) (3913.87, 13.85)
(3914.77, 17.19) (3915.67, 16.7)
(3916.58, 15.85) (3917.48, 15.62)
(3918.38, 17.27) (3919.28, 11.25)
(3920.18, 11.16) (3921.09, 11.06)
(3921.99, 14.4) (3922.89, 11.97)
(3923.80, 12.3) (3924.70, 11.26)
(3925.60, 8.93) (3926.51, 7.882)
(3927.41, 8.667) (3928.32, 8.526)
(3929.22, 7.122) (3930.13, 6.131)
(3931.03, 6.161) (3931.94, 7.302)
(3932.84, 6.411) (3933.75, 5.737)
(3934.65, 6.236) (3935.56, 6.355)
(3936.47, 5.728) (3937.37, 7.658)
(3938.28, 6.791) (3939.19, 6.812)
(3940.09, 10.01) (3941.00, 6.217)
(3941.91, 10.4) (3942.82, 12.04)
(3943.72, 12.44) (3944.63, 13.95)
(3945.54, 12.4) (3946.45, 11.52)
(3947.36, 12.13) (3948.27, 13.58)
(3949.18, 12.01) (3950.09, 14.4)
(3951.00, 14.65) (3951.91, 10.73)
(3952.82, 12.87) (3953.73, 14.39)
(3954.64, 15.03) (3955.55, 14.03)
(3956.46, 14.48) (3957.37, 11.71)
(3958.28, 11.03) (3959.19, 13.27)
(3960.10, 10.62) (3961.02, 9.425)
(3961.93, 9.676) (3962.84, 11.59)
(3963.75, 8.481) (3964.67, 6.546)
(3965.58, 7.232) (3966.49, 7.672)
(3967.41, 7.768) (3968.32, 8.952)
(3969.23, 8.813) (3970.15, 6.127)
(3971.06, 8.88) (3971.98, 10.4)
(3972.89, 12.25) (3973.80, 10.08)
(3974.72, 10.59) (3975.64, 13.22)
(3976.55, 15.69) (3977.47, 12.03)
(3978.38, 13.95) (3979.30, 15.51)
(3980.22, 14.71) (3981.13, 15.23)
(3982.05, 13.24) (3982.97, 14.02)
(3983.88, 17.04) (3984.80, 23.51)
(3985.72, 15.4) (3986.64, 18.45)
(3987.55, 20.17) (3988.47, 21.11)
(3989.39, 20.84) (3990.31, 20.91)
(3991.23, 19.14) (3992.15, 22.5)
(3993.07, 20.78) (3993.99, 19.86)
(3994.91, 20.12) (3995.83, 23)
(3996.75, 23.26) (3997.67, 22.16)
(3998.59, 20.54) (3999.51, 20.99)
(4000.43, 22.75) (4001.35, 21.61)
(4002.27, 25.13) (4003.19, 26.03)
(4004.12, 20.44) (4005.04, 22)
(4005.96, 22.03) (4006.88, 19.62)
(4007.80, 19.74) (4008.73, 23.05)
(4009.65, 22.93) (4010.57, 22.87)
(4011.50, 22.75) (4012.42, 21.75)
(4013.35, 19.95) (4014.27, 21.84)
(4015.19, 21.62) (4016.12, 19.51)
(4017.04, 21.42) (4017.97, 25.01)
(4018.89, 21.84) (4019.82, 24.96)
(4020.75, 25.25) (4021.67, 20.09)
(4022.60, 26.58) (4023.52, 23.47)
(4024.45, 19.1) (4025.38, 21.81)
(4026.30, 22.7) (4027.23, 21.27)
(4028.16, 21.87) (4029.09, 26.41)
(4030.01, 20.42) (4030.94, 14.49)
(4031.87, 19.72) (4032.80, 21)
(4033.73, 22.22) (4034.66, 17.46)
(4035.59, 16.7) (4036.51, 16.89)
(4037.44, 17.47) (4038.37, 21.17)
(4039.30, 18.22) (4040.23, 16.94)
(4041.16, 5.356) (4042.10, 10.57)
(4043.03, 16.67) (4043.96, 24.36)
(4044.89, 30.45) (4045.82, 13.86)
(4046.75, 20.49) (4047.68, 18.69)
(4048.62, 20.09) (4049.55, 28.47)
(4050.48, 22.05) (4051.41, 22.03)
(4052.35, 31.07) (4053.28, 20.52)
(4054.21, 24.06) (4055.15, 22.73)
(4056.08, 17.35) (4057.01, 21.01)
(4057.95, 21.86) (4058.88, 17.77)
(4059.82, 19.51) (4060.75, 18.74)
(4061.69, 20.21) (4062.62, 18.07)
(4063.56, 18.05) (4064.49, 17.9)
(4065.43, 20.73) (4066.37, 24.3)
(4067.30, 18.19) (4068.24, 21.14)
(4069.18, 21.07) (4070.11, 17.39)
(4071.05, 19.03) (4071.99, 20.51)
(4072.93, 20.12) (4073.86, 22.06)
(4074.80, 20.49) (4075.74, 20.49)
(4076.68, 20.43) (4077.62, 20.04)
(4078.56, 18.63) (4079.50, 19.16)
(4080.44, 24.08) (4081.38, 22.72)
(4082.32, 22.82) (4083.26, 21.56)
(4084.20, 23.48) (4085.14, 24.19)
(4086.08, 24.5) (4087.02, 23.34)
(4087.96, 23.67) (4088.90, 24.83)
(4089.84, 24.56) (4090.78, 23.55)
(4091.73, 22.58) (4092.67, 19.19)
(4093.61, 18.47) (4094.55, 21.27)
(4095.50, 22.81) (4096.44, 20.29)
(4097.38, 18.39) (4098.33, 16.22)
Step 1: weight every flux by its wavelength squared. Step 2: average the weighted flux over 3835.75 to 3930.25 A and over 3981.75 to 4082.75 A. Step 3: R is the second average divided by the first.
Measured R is 2.05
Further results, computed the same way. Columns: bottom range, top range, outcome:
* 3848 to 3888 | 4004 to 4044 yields 2.29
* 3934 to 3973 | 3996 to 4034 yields 2.19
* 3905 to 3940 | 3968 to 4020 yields 1.76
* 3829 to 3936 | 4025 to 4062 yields 2.11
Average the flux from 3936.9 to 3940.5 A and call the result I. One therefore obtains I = 7.79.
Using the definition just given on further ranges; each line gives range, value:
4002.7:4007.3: 22.1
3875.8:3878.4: 8.78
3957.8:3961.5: 11.1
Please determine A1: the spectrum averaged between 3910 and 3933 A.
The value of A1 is 11.7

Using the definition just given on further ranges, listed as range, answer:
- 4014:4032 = 22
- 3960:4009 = 16.2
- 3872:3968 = 11.4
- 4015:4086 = 20.7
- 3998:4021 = 22.2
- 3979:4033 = 21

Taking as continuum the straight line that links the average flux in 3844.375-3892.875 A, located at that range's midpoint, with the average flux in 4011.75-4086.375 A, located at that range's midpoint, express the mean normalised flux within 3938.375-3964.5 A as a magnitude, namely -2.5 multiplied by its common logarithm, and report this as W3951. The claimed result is 0.26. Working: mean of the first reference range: 9.89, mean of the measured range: 11.7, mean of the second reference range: 20.7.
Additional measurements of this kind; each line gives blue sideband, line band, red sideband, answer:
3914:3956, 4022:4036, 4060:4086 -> -0.198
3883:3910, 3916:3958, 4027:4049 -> 0.324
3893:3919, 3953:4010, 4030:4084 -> 0.079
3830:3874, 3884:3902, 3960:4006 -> -0.171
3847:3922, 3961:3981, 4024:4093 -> 0.458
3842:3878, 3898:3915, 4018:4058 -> -0.111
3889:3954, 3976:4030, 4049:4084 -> -0.214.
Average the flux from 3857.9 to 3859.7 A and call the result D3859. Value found 10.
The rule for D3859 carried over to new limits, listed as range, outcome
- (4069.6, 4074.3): 19.9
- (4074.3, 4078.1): 20.3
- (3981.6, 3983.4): 13.6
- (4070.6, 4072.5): 19.7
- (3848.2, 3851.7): 8.33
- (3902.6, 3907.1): 12.6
